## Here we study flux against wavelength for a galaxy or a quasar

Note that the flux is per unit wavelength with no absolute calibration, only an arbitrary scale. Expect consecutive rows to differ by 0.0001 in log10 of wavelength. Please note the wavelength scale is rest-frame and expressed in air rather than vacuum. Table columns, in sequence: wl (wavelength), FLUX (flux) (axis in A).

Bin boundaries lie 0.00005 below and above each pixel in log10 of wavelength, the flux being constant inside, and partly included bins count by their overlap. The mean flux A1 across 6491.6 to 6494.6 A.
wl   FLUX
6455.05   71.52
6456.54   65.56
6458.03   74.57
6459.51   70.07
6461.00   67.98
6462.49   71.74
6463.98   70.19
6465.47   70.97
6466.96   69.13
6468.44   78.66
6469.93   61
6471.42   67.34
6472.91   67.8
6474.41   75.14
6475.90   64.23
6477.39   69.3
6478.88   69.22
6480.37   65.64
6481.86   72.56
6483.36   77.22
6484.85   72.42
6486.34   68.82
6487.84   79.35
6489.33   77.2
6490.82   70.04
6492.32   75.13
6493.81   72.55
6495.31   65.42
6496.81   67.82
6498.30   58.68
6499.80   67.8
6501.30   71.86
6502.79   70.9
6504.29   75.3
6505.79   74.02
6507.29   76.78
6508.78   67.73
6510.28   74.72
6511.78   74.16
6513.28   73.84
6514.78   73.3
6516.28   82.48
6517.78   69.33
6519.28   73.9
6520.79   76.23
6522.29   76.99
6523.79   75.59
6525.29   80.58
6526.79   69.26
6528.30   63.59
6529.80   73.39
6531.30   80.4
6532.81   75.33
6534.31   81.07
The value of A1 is 73.7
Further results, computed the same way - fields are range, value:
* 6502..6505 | 73.2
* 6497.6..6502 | 66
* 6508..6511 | 71.4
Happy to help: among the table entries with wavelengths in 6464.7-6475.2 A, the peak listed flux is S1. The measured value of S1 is 78.66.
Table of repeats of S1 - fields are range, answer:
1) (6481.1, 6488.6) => 79.35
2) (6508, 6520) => 82.48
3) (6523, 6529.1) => 80.58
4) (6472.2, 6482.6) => 75.14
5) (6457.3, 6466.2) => 74.57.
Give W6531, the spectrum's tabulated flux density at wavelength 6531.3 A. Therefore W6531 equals 80.4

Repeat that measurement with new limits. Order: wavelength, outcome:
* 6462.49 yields 71.74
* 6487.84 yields 79.35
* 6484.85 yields 72.42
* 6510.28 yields 74.72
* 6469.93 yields 61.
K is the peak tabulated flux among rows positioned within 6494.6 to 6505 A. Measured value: 75.3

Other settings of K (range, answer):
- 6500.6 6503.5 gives 71.86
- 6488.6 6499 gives 77.2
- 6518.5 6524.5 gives 76.99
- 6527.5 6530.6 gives 73.39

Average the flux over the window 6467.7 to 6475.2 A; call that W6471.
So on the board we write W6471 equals 69.9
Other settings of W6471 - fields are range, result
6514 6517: 77.8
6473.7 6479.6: 69.5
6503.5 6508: 75.2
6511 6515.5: 73.8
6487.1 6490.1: 78.4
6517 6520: 71.7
